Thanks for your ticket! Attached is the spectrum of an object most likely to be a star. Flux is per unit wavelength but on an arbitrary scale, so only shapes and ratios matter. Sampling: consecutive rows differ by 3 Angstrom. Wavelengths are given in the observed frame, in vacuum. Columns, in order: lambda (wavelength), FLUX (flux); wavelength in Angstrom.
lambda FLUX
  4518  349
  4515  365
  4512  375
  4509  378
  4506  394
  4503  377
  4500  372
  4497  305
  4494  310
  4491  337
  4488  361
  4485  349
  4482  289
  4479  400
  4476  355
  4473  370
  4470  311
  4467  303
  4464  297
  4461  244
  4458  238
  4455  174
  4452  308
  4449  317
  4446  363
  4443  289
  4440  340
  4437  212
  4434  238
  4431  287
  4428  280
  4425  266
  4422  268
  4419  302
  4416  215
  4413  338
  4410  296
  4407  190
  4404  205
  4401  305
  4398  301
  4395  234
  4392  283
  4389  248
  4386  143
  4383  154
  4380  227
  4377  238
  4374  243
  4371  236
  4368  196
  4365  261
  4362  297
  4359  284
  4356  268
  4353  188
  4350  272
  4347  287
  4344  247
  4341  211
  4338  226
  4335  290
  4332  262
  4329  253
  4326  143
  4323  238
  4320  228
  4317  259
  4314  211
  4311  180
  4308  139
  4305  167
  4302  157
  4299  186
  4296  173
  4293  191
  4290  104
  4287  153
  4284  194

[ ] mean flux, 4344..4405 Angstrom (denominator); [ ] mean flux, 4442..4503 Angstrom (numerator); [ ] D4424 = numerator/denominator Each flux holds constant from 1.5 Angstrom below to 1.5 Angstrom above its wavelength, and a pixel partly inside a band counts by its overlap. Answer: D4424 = 1.30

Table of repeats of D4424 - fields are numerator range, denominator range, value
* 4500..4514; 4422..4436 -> 1.43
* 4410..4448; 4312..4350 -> 1.19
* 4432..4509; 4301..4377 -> 1.37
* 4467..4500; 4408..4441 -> 1.23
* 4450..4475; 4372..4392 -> 1.32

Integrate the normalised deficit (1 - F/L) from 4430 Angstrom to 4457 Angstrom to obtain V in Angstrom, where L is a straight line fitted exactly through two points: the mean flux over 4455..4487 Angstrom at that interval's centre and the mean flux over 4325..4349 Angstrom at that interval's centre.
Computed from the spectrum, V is 1.4 Angstrom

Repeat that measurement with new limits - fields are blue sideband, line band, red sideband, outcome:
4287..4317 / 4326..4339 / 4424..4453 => -3.1 Angstrom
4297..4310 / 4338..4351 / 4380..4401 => -3.6 Angstrom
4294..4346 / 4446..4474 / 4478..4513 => 3.2 Angstrom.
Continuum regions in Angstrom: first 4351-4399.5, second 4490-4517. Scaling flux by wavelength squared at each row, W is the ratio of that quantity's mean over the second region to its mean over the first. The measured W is 1.59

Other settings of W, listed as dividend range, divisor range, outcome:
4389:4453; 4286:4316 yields 1.74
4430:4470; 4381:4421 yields 1.15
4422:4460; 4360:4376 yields 1.15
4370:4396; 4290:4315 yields 1.35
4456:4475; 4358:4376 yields 1.22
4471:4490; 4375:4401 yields 1.57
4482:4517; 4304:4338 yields 1.77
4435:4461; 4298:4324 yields 1.51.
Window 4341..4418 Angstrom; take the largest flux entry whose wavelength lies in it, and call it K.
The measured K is 338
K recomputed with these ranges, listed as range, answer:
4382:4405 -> 305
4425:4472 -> 363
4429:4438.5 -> 287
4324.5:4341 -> 290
